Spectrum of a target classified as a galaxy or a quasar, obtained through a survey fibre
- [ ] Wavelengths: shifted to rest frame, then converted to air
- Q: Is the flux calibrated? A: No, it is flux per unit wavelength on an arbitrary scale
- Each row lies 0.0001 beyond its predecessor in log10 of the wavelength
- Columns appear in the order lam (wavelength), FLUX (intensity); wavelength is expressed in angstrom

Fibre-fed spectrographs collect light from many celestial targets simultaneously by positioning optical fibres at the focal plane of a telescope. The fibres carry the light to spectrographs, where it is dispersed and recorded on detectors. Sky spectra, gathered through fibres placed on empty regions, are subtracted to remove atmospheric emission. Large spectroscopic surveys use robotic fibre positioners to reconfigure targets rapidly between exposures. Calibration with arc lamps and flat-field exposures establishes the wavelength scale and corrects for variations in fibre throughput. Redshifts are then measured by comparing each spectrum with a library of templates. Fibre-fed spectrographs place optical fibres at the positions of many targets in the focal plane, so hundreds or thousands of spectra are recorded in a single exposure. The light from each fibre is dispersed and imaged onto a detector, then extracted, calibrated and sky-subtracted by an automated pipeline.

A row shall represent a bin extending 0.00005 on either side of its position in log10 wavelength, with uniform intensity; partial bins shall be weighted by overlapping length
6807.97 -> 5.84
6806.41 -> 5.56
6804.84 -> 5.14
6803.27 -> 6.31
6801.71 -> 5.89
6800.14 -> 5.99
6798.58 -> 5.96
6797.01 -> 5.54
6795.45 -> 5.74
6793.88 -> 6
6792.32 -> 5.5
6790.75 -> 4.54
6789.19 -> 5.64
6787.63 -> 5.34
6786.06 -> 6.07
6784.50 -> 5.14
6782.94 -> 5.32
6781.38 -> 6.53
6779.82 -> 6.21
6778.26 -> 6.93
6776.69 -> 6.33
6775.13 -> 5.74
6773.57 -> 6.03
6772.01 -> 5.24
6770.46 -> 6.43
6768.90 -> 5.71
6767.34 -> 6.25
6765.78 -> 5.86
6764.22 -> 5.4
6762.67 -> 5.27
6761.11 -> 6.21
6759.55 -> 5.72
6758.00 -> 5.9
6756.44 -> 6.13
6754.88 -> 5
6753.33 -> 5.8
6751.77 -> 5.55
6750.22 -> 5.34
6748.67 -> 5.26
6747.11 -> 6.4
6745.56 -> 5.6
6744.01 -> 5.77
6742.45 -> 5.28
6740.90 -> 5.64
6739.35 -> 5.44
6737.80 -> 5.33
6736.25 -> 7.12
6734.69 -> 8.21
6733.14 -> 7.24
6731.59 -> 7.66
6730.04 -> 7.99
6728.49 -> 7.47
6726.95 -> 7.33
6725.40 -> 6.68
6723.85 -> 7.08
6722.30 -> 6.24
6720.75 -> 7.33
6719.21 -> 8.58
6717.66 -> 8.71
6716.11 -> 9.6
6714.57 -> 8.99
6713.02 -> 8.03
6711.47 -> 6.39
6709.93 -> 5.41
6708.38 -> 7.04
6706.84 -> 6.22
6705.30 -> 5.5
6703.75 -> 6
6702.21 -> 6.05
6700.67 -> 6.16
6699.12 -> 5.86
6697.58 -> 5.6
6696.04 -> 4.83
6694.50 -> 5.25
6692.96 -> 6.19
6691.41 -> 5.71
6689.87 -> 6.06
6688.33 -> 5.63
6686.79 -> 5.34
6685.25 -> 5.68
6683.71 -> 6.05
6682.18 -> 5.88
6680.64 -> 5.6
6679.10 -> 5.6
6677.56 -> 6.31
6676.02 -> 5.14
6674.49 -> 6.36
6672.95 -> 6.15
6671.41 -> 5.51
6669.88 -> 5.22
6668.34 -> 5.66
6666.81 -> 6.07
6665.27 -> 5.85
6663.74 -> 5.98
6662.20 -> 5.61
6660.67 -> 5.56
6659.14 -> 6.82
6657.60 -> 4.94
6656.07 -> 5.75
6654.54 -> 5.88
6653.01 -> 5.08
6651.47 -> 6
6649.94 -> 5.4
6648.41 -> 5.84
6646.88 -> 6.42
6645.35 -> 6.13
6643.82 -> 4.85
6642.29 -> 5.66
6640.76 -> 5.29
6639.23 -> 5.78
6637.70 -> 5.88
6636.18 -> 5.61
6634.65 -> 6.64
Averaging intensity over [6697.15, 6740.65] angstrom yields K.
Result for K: 6.97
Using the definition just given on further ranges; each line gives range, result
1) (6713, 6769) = 6.56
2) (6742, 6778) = 5.77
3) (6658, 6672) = 5.79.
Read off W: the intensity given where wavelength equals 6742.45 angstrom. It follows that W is 5.28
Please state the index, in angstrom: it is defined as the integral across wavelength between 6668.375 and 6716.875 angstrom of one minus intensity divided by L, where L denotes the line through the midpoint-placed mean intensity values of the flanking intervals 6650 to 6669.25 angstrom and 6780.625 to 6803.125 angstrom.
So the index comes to -3.2 angstrom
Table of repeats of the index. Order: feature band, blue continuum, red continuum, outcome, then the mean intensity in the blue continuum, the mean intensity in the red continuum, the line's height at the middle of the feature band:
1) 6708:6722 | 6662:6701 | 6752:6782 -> -4.7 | 5.74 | 5.92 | 5.81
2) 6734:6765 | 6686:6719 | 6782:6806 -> 1.1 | 6.44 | 5.61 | 6.02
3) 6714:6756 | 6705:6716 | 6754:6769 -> -2.0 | 7.03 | 5.75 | 6.41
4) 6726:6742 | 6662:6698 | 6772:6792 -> -3.2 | 5.72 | 5.79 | 5.76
